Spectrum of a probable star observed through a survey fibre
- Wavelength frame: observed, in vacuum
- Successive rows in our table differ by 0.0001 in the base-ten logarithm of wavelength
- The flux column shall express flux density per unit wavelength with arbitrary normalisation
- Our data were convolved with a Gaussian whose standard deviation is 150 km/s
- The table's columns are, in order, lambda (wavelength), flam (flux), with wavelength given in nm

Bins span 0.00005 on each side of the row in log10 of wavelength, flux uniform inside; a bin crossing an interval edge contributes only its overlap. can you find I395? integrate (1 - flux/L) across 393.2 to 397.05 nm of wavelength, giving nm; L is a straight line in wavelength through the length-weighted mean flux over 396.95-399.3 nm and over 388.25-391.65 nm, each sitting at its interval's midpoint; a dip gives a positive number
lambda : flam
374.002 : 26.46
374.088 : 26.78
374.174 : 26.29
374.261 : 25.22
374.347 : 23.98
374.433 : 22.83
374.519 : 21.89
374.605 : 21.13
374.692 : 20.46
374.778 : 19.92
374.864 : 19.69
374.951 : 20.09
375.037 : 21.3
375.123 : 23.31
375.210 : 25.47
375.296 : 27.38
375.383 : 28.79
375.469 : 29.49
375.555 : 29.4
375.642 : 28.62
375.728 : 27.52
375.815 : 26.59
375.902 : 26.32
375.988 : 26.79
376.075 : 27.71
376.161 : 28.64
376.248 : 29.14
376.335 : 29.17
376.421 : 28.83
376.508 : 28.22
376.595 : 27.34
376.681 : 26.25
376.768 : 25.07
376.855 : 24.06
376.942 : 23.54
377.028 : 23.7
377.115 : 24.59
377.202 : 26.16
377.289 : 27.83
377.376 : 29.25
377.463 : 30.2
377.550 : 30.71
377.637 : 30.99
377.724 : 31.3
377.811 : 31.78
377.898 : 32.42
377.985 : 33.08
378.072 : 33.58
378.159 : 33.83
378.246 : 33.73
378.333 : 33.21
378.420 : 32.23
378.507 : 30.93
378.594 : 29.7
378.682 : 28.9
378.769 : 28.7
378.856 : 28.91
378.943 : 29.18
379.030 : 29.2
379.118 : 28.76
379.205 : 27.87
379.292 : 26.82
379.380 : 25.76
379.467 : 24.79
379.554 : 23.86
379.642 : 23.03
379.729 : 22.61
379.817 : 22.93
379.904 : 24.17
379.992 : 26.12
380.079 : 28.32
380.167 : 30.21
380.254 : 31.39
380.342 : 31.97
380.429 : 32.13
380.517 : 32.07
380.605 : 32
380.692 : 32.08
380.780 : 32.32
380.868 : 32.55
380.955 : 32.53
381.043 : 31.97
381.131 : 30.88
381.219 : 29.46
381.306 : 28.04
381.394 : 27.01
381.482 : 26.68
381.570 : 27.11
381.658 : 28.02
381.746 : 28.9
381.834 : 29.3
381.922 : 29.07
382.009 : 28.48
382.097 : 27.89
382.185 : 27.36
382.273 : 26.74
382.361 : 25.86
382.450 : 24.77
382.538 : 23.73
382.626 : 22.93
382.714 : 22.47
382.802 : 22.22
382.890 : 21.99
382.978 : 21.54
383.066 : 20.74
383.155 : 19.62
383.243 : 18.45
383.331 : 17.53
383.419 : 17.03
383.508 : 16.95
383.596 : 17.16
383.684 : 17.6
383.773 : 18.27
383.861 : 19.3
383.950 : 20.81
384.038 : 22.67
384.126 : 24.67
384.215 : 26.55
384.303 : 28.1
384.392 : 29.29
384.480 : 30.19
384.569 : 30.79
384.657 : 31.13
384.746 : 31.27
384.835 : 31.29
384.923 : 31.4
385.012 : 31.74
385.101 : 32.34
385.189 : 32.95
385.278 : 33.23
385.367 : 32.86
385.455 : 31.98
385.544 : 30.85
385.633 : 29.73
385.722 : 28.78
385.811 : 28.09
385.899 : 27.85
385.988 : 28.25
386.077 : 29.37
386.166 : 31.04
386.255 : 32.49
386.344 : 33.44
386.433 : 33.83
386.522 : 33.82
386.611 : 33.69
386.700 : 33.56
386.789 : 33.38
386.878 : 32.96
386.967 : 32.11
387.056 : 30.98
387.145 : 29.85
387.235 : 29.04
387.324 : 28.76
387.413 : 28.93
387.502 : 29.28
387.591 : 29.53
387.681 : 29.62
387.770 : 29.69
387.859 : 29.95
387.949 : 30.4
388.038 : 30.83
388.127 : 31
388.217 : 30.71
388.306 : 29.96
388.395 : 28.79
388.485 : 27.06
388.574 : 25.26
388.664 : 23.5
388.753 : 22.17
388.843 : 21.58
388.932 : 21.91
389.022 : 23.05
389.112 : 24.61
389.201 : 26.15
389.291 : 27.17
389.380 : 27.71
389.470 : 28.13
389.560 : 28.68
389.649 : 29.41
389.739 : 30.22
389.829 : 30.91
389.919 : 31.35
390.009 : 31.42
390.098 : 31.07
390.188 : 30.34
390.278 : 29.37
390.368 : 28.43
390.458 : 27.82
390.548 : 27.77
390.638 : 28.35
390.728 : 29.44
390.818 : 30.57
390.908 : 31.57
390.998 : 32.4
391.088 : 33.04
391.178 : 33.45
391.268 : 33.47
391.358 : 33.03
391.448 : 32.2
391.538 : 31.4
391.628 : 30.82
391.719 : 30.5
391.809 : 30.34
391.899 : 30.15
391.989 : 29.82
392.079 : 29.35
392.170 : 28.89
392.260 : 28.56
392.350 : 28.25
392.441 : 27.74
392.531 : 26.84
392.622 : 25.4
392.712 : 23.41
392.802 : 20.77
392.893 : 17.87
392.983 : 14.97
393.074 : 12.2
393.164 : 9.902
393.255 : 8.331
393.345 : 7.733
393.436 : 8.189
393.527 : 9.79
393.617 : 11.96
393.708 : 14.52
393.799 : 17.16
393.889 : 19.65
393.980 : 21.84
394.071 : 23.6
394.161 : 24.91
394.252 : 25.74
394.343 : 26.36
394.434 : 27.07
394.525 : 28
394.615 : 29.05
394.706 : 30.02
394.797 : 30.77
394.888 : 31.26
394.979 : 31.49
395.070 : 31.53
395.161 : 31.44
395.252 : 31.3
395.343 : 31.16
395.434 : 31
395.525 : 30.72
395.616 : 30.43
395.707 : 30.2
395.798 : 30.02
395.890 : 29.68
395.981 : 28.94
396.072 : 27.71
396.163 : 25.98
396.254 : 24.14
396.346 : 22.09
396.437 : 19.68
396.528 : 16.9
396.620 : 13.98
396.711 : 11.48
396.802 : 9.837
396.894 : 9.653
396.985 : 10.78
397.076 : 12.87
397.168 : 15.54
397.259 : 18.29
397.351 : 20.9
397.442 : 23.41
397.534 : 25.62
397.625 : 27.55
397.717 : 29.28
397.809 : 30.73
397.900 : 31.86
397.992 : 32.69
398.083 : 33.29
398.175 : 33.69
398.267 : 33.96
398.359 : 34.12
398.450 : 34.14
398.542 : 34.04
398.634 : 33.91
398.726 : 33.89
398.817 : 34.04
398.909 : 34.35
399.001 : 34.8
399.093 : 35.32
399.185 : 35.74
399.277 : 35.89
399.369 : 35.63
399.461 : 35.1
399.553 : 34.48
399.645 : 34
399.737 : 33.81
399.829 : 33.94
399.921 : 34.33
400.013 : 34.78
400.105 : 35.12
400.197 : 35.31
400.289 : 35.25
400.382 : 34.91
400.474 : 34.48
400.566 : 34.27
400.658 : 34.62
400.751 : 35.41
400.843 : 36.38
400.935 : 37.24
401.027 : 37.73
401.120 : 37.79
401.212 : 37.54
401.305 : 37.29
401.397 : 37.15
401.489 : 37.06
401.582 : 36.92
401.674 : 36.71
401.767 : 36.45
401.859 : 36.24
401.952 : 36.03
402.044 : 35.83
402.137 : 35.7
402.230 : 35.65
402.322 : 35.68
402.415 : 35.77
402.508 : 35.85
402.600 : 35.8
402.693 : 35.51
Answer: 0.85 nm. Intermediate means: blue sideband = 28.8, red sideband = 29.3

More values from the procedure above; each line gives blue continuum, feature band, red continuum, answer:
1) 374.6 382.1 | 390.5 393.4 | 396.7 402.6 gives 0.42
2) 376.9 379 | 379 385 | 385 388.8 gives 0.76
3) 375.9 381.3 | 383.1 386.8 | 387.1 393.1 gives 0.11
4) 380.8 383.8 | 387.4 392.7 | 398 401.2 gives 0.07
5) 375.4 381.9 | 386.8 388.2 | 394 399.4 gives -0.11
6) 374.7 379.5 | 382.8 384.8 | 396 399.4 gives 0.33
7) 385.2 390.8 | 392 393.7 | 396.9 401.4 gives 0.64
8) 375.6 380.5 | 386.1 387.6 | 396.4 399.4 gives -0.22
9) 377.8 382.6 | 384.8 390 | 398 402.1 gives 0.27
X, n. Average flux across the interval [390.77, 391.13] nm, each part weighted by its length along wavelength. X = 31.9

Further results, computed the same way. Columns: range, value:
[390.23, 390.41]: 28.9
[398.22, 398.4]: 33.9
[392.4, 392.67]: 26.6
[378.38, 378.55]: 31.6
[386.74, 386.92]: 33.2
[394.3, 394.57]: 27.2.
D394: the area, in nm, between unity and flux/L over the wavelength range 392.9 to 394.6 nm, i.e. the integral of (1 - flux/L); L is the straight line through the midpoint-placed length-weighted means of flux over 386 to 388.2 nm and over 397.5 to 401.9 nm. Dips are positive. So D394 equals 0.795 nm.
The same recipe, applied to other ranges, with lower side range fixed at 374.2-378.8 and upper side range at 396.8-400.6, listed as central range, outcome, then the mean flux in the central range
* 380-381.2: -0.148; 31.4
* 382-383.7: 0.375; 22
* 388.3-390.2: 0.125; 27.2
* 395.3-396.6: 0.139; 26.8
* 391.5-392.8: 0.048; 28.4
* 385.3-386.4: -0.071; 30.5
